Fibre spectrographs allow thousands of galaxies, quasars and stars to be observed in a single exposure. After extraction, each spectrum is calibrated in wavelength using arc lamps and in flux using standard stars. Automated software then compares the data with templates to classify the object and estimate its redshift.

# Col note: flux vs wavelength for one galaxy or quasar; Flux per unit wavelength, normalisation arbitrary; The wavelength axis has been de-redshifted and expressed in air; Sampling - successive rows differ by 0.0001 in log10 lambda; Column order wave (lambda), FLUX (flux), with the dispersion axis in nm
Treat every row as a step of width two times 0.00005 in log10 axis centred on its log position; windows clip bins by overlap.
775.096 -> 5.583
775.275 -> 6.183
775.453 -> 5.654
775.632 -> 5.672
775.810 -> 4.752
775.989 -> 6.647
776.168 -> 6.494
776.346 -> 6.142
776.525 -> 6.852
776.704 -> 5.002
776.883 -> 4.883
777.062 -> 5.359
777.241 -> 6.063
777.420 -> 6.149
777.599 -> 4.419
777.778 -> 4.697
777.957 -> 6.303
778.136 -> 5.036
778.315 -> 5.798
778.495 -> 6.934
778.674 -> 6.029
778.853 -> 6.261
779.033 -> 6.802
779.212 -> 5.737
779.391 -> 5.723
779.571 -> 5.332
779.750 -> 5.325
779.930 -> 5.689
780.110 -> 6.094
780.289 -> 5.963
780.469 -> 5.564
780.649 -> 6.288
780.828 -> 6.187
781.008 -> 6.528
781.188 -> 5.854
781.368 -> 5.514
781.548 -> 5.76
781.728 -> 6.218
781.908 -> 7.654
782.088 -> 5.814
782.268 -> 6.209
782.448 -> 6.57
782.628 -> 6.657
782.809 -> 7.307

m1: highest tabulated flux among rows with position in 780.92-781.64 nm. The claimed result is 6.528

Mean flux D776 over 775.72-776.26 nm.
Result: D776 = 5.97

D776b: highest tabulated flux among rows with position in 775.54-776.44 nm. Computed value 6.647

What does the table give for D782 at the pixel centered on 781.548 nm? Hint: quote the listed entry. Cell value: 5.76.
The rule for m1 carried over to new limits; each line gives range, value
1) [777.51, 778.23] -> 6.303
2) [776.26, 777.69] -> 6.852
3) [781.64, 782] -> 7.654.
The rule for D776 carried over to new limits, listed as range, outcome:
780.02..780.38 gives 6.03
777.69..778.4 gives 5.46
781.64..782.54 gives 6.5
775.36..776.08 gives 5.69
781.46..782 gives 6.54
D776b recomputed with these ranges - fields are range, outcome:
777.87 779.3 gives 6.934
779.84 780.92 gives 6.288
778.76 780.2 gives 6.802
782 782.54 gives 6.57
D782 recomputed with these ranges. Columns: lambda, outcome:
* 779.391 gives 5.723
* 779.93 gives 5.689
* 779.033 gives 6.802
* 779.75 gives 5.325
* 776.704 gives 5.002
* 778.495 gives 6.934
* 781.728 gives 6.218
